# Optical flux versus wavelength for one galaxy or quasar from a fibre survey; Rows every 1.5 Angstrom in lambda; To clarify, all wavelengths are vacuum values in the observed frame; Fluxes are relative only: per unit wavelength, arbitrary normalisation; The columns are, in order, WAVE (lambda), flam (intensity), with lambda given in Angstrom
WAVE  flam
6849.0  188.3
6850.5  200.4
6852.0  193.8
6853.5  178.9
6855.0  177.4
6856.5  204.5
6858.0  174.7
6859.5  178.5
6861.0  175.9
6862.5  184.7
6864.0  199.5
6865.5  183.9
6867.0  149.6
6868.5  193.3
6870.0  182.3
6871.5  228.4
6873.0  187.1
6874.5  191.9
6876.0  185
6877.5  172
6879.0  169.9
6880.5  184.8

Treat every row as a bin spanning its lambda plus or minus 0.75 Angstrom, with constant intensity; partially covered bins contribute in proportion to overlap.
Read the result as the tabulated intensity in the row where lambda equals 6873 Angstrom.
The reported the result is 187.1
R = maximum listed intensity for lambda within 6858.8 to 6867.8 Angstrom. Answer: 199.5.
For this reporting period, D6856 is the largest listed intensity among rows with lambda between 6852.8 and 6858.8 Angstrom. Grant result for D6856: 204.5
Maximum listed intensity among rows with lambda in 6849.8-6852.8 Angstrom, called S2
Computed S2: 200.4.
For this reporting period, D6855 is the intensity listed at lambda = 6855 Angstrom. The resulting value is 177.4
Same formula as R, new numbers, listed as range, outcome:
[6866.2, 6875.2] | 228.4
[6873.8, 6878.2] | 191.9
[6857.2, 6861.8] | 178.5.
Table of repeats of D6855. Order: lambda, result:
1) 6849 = 188.3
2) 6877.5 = 172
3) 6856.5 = 204.5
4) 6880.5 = 184.8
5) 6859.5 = 178.5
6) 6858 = 174.7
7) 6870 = 182.3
